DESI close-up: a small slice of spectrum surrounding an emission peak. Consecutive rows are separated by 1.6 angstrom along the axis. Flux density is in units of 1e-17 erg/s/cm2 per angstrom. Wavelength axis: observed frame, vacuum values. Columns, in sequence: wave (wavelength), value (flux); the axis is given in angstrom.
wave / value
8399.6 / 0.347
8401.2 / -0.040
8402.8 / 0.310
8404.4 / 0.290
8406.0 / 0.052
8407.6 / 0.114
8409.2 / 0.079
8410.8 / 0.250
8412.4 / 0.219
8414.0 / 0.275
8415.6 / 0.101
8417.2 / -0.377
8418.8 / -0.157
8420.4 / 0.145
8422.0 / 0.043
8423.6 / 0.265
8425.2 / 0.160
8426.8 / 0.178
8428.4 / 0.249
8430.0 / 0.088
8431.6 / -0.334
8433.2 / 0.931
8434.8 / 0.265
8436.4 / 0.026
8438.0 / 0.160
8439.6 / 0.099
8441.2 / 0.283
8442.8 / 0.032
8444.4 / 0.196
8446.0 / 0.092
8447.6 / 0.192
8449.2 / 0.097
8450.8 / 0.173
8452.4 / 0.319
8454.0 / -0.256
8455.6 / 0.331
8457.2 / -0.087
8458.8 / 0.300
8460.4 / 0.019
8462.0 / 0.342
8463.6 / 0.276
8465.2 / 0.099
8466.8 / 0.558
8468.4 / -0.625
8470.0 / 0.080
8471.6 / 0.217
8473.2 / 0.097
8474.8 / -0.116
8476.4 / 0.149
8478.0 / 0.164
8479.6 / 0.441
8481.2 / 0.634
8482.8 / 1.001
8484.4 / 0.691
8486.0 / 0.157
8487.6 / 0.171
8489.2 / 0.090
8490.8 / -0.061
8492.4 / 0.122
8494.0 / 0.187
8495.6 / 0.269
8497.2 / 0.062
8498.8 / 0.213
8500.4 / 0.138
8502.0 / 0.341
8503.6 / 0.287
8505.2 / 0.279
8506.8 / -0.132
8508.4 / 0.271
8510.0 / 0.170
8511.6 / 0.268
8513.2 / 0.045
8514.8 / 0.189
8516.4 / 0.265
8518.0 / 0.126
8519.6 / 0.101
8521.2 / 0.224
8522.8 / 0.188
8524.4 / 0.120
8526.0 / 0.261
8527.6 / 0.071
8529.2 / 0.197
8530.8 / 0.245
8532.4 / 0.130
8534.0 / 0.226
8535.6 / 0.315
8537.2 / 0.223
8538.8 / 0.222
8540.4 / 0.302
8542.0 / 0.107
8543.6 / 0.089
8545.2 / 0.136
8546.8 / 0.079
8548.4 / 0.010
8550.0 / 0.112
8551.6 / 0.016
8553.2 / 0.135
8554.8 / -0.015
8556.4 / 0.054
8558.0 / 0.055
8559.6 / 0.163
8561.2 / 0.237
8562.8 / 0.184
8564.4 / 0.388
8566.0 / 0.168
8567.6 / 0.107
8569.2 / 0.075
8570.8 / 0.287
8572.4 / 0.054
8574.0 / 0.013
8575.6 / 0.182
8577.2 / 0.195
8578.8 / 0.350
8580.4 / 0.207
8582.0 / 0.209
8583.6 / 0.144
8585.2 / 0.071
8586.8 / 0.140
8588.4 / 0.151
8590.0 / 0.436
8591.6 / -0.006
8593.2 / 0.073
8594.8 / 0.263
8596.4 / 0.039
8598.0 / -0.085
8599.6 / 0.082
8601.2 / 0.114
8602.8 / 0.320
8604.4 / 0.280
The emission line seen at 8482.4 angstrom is H-beta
